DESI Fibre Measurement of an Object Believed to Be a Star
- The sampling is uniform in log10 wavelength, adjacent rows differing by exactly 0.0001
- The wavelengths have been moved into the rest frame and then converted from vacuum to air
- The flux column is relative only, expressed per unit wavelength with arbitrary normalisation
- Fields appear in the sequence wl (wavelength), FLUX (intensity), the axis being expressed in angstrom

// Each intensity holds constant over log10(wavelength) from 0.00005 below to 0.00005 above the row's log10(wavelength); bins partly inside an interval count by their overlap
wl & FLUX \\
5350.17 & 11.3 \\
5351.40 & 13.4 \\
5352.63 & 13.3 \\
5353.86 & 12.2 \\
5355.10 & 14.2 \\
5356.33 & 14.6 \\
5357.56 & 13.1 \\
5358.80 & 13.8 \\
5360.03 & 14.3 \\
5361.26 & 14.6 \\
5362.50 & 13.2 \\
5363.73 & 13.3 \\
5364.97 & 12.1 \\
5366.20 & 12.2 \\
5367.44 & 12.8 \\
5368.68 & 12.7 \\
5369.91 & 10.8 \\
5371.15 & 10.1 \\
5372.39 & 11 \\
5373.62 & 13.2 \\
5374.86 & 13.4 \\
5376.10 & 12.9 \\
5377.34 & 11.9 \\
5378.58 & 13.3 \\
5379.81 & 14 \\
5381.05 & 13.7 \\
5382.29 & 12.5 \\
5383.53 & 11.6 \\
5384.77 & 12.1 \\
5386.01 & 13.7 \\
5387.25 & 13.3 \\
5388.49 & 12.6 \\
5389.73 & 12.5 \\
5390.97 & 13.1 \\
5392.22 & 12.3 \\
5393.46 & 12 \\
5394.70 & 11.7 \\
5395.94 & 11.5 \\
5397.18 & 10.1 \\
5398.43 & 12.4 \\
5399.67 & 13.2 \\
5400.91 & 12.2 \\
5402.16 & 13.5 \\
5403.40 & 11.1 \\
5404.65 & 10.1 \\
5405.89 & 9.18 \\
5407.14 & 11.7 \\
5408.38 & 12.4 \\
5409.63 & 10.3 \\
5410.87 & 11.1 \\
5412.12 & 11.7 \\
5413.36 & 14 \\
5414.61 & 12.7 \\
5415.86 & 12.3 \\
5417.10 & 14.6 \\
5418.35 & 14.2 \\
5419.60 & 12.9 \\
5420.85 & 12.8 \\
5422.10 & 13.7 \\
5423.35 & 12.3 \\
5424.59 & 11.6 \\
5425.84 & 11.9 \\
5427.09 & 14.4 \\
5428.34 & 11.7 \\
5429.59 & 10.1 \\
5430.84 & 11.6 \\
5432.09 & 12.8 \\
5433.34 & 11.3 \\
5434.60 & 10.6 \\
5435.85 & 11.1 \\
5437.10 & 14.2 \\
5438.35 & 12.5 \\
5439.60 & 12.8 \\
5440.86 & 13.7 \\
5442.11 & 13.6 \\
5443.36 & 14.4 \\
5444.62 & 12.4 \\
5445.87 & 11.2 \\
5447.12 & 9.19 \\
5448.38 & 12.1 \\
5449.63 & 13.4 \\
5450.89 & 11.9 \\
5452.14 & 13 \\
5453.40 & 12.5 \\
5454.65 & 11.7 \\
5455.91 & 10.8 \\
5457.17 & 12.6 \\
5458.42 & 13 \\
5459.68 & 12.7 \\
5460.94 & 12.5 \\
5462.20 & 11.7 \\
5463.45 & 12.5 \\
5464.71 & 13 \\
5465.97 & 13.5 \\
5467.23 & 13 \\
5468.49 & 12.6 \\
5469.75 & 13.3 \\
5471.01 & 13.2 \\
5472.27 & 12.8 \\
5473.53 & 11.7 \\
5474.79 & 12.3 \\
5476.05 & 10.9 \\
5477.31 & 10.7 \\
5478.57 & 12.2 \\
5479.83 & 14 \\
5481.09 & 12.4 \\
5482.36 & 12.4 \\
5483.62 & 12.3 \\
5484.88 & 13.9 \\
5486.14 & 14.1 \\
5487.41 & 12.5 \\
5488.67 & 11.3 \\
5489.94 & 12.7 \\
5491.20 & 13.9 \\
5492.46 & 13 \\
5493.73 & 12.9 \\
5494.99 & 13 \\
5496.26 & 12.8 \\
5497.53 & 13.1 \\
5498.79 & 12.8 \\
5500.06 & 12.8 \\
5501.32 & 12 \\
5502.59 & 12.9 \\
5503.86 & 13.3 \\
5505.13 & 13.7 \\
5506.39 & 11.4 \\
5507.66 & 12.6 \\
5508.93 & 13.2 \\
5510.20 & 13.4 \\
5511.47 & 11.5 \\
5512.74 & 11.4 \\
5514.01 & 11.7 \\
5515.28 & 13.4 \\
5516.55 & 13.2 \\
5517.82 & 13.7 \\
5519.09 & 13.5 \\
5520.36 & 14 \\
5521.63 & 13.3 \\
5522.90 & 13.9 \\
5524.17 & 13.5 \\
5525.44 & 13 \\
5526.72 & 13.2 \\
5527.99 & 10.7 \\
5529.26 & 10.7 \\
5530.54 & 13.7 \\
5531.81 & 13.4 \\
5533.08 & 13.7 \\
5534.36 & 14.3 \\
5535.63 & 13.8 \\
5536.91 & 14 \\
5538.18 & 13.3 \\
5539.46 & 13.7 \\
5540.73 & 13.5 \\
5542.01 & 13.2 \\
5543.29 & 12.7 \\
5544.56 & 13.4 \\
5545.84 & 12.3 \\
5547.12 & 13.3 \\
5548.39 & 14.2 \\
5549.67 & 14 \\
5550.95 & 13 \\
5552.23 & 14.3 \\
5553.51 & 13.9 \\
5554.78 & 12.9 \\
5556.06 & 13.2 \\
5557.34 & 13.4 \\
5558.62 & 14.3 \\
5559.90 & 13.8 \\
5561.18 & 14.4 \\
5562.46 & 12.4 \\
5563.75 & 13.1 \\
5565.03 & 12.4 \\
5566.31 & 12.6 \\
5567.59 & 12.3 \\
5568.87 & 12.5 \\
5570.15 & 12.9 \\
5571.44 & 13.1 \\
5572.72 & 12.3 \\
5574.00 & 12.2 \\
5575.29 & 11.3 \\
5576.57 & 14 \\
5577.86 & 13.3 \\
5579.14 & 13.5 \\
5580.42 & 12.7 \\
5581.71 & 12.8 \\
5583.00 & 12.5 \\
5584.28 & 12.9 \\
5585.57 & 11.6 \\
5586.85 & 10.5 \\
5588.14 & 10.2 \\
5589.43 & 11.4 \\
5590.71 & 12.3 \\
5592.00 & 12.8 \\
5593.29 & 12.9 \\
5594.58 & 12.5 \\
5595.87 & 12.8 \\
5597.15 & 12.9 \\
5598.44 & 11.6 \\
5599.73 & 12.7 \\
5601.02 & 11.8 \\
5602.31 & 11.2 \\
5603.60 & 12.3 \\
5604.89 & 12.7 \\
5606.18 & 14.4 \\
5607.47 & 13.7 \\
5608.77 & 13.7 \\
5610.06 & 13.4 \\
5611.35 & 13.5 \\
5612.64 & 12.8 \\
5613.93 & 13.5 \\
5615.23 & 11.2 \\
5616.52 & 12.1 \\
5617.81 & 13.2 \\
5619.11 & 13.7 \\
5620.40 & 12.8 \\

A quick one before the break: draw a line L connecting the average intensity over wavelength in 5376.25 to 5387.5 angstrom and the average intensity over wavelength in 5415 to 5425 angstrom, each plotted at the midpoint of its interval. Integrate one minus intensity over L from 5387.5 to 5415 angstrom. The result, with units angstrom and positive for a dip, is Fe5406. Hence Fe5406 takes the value 2.3 angstrom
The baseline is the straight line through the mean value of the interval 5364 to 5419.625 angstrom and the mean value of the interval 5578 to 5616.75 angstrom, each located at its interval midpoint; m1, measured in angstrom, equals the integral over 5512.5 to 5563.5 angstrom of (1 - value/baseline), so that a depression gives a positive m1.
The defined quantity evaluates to -3.5 angstrom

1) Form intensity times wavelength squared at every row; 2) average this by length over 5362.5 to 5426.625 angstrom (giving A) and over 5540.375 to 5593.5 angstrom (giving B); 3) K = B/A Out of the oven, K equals 1.11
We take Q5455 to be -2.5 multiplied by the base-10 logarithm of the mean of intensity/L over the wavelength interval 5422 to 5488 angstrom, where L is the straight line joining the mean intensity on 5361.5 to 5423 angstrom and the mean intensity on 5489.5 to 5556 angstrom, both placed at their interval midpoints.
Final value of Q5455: 0.027 mag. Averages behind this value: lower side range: 12.4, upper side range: 13.1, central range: 12.4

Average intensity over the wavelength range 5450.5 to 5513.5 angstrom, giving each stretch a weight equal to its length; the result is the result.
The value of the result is 12.6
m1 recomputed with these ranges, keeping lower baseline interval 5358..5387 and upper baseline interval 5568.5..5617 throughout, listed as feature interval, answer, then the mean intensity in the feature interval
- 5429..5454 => 0.92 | 12.2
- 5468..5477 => 0.23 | 12.3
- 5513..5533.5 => -0.64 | 13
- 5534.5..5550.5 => -1.12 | 13.5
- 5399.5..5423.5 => 0.82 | 12.3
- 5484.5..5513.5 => -0.33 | 12.8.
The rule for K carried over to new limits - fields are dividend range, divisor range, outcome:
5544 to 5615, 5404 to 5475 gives 1.09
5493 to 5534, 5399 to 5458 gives 1.08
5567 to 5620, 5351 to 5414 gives 1.09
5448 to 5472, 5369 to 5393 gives 1.03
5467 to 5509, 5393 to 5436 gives 1.08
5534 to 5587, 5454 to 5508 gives 1.07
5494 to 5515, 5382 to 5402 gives 1.07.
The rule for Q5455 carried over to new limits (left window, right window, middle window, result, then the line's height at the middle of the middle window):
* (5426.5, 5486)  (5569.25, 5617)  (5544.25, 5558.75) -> -0.08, 12.5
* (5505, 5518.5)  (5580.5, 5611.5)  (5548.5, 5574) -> -0.06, 12.5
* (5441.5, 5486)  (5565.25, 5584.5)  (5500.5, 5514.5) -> 0.01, 12.6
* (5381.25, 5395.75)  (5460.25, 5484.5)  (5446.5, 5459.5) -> 0.04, 12.5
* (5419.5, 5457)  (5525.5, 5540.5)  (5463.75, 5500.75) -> 0.00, 12.7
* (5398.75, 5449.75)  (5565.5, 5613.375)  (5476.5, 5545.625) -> -0.04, 12.4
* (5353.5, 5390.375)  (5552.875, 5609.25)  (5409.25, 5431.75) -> 0.03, 12.8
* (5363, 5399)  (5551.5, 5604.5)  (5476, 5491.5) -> -0.01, 12.5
